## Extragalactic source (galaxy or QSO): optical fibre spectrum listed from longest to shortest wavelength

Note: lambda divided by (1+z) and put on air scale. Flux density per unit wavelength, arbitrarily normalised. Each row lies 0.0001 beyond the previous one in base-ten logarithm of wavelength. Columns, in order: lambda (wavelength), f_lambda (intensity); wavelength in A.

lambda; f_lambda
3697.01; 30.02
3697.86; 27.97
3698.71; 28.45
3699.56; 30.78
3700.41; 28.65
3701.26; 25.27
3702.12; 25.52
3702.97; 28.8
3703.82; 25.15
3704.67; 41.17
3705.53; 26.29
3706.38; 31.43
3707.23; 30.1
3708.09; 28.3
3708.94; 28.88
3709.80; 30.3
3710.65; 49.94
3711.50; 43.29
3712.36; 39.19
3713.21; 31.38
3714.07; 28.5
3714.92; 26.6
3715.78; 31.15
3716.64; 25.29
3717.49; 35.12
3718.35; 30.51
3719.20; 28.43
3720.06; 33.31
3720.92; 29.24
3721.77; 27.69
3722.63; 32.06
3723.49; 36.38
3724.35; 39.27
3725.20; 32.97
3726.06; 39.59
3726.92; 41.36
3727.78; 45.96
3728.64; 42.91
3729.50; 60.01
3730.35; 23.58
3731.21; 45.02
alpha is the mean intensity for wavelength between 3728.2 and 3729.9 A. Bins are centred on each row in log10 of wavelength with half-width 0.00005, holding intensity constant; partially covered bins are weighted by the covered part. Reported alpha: 51.2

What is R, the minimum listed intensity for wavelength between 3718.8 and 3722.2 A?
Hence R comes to 27.69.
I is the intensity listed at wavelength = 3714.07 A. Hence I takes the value 28.5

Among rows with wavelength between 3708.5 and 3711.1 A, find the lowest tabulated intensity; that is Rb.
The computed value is 28.88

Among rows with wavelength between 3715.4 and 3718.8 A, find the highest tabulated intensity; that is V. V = 35.12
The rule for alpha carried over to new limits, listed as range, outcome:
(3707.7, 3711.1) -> 34.6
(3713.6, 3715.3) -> 27.7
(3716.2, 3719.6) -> 29.9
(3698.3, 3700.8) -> 29.4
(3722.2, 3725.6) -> 35.2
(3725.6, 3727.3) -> 40.2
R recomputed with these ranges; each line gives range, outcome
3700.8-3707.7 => 25.15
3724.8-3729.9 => 32.97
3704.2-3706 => 26.29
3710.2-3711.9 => 43.29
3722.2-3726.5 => 32.06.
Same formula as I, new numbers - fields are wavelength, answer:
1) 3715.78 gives 31.15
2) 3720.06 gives 33.31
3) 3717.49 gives 35.12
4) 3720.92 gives 29.24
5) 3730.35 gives 23.58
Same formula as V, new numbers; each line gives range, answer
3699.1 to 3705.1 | 41.17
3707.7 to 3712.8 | 49.94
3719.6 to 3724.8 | 39.27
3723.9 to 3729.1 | 45.96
